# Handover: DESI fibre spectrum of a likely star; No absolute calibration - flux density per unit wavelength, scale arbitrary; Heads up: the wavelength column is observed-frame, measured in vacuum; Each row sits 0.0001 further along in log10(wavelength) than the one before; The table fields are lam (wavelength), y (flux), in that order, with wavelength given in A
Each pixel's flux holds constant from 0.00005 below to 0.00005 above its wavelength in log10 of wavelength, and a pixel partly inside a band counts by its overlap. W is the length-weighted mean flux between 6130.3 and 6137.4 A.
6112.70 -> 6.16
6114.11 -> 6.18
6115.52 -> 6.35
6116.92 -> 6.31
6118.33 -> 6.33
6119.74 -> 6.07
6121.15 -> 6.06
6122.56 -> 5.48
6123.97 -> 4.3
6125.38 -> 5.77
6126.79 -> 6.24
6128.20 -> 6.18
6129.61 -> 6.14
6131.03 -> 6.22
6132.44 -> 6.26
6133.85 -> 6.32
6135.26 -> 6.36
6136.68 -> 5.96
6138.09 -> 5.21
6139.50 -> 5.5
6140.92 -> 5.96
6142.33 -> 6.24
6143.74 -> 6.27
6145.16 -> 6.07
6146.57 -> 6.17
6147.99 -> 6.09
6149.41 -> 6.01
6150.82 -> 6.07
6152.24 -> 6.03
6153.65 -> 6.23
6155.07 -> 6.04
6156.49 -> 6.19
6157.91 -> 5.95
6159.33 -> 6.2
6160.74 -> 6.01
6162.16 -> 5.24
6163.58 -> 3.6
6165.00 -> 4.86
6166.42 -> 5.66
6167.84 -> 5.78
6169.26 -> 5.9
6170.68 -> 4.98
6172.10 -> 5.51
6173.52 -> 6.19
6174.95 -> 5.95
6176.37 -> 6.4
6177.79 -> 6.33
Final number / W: 6.22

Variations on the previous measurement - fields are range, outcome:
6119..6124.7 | 5.48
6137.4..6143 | 5.73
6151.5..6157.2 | 6.12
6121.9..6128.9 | 5.6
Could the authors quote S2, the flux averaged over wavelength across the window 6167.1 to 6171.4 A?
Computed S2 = 5.56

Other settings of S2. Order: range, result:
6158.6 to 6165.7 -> 5.19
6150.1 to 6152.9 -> 6.06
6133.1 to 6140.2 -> 5.88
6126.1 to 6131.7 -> 6.19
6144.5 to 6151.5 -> 6.08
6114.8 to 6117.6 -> 6.34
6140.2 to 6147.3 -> 6.14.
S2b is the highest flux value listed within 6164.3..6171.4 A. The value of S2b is 5.9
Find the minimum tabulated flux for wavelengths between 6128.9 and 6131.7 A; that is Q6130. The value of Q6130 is 6.14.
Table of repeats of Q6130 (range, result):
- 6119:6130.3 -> 4.3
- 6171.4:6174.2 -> 5.51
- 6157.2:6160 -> 5.95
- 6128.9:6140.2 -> 5.21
